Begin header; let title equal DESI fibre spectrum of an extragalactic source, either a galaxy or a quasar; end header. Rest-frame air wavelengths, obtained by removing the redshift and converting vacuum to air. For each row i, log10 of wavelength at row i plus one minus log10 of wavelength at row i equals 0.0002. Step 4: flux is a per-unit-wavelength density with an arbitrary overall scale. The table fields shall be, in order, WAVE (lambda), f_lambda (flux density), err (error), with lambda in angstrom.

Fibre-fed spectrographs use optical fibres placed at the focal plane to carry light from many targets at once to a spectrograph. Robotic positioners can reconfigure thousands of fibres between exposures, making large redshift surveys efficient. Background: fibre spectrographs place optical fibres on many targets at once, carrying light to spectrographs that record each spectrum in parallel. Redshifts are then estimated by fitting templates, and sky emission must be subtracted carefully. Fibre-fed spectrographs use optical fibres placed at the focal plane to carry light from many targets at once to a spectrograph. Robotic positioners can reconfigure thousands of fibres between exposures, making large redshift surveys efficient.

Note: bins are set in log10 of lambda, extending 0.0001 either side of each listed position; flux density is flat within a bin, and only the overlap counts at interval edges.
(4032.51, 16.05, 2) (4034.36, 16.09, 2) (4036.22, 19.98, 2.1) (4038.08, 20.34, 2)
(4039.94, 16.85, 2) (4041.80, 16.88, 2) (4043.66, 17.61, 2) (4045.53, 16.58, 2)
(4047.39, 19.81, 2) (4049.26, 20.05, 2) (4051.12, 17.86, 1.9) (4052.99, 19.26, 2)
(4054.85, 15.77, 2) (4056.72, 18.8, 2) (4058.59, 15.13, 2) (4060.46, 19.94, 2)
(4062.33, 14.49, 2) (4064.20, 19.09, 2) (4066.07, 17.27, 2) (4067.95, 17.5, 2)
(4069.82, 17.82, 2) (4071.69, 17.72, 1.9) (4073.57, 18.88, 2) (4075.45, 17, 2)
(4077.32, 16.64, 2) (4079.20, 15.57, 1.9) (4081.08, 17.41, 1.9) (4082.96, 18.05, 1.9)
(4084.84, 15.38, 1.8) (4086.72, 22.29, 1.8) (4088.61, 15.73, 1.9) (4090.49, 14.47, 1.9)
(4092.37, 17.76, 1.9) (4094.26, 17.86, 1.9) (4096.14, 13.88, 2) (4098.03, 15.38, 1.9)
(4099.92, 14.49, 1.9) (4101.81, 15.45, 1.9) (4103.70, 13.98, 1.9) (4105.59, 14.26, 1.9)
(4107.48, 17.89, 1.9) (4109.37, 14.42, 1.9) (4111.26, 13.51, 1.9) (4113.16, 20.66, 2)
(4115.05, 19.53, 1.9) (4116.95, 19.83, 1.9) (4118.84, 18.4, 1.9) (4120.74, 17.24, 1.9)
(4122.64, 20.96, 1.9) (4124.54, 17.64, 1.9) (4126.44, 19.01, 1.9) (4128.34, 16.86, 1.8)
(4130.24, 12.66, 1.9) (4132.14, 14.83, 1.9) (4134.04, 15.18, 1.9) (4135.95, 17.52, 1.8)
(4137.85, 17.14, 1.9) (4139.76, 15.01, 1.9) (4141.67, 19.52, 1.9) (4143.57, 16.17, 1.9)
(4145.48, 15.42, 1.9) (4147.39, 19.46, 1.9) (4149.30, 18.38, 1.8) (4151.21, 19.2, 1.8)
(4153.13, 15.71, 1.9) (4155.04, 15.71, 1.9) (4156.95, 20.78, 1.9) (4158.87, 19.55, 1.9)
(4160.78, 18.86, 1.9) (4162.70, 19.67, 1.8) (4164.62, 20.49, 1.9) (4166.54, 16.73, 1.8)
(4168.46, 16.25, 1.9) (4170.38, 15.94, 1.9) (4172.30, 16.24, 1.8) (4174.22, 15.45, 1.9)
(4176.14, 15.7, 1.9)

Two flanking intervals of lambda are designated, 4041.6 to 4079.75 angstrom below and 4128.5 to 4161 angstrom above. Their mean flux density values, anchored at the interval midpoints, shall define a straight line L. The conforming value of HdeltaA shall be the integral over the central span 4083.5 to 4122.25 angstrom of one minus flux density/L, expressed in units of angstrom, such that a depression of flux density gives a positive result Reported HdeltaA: 1.5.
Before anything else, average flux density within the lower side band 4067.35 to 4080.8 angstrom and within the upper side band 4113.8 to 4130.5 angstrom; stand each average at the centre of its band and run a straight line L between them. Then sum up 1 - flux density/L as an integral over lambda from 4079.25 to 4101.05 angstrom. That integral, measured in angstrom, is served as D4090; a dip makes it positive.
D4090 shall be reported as 1.3 angstrom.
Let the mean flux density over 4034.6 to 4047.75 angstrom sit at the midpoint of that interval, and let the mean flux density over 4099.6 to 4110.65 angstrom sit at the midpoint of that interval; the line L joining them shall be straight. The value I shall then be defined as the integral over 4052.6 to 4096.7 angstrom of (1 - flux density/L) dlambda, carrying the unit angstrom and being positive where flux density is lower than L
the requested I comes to -1.96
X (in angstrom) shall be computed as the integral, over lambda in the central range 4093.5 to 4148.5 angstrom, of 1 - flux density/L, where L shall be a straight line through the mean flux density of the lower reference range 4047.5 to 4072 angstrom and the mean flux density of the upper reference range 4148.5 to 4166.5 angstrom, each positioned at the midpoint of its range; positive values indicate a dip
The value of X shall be 4.8 angstrom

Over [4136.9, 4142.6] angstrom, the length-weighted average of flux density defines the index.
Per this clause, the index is 17.2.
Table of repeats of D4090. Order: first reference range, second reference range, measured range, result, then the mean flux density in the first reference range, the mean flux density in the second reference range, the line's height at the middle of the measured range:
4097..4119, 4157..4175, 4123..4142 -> 0.5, 16.4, 17.9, 17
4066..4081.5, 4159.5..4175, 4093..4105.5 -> 1.6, 17.3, 17.5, 17.4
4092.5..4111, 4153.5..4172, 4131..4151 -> 0.2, 15.3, 18.1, 17.1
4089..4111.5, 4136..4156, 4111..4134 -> -2.0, 15.3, 17.2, 16.2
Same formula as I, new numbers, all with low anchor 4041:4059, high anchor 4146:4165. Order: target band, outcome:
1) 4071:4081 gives 0.5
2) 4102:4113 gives 1.8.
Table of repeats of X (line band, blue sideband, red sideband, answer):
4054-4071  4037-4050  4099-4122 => 0.5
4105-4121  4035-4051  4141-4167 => 0.8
